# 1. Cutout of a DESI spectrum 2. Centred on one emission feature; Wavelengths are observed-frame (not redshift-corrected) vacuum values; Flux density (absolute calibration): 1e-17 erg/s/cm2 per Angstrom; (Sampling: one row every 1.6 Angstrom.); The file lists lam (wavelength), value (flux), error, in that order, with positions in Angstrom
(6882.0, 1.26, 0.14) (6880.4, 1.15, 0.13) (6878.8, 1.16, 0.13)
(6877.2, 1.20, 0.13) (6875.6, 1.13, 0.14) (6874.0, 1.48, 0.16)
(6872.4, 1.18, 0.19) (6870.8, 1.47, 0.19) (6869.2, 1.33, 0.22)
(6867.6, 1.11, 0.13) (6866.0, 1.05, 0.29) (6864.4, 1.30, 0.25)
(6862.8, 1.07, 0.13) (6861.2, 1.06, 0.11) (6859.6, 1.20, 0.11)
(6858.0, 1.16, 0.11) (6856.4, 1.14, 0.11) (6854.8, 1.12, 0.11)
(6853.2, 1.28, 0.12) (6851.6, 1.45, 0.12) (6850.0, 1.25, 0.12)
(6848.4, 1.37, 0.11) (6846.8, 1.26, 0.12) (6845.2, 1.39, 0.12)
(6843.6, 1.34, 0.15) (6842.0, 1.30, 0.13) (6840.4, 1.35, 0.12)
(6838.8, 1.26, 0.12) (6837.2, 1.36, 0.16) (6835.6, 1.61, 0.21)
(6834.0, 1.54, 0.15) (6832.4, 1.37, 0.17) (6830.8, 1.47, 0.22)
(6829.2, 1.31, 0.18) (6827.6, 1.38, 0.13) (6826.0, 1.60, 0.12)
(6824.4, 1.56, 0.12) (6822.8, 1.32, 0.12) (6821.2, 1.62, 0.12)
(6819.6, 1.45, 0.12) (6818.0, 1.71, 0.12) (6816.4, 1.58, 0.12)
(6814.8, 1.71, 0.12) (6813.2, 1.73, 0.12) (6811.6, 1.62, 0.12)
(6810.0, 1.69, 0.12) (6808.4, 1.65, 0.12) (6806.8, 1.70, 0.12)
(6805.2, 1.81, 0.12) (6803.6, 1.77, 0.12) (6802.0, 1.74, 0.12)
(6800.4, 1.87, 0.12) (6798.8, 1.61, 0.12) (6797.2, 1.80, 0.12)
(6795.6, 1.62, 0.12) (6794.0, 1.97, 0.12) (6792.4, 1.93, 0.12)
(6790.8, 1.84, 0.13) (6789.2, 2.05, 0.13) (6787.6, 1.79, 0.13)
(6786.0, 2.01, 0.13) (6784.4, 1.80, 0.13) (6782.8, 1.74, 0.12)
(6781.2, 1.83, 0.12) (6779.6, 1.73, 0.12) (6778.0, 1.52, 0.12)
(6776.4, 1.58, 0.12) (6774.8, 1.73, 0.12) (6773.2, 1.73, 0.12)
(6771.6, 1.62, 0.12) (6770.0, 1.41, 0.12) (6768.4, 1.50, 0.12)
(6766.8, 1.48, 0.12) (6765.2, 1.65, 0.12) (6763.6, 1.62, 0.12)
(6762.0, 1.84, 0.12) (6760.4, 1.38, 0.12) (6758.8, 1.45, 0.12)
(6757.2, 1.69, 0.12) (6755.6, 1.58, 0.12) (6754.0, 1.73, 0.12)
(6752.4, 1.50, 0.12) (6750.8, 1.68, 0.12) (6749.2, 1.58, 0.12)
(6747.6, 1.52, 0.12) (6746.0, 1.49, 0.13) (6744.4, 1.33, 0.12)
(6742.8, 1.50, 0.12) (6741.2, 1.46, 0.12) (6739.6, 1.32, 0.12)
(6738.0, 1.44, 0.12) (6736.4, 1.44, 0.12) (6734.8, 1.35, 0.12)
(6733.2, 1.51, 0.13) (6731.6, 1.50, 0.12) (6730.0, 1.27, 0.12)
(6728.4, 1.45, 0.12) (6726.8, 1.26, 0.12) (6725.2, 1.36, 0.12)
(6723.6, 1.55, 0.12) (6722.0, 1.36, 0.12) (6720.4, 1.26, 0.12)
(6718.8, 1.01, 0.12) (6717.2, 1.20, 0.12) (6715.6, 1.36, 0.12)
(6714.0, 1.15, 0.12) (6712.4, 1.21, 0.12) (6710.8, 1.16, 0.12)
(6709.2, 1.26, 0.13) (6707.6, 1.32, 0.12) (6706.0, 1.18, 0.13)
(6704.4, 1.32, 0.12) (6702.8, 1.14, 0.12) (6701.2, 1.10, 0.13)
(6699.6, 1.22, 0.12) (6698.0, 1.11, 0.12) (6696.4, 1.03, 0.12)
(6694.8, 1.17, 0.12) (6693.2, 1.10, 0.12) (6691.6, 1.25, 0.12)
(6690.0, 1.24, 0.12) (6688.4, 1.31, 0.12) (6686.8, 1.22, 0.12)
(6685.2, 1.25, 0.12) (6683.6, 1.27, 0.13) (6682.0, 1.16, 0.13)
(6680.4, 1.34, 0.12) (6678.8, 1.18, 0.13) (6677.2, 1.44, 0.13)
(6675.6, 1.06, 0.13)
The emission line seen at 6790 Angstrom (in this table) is Mg II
